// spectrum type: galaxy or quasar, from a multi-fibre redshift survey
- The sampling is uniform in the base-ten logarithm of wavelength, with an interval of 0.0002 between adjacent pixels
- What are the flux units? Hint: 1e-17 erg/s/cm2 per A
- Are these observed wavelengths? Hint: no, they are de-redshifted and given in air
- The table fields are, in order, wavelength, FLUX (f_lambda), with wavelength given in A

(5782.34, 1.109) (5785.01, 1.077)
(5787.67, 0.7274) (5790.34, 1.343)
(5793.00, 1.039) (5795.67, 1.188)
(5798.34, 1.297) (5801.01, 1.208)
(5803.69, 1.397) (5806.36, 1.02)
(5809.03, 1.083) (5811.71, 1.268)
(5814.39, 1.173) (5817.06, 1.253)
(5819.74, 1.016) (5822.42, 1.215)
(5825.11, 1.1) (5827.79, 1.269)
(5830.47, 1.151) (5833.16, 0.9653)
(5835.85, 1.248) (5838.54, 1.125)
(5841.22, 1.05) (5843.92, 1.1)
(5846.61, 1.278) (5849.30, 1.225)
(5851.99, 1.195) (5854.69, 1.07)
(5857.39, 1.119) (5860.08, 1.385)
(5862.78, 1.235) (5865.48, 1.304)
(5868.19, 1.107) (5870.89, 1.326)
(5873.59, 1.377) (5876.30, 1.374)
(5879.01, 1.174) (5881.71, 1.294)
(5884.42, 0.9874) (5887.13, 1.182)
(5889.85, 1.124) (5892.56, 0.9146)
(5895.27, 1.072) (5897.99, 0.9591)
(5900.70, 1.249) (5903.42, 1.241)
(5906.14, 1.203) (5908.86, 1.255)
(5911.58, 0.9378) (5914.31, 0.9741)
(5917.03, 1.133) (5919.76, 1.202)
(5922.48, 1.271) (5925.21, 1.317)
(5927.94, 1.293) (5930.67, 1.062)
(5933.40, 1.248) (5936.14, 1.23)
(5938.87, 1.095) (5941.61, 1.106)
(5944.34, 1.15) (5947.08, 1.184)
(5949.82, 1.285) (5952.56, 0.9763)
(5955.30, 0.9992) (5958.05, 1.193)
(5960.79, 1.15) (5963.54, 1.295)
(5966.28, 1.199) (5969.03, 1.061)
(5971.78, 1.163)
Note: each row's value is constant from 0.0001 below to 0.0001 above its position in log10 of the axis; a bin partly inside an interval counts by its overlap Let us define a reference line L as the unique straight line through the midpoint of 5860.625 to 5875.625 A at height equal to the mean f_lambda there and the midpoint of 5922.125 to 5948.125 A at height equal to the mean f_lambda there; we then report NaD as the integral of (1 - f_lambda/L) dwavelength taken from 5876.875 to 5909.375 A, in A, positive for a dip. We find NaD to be 2.8 A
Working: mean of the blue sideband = 1.28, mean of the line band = 1.14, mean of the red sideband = 1.19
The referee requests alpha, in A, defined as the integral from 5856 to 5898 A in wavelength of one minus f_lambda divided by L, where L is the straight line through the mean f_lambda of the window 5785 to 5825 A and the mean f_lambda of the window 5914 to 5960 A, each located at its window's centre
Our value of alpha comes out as -1.1 A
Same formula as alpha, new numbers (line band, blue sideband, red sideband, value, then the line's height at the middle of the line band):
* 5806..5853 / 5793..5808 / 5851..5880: 2.56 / 1.22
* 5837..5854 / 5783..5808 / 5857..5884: 0.90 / 1.22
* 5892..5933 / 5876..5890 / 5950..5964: 0.42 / 1.16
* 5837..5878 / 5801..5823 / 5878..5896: -3.01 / 1.14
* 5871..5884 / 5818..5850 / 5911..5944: -1.49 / 1.15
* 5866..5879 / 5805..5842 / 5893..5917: -1.91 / 1.12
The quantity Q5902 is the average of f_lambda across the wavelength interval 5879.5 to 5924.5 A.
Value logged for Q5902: 1.13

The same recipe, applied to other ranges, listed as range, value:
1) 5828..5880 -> 1.2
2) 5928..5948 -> 1.16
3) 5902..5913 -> 1.16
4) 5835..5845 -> 1.13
